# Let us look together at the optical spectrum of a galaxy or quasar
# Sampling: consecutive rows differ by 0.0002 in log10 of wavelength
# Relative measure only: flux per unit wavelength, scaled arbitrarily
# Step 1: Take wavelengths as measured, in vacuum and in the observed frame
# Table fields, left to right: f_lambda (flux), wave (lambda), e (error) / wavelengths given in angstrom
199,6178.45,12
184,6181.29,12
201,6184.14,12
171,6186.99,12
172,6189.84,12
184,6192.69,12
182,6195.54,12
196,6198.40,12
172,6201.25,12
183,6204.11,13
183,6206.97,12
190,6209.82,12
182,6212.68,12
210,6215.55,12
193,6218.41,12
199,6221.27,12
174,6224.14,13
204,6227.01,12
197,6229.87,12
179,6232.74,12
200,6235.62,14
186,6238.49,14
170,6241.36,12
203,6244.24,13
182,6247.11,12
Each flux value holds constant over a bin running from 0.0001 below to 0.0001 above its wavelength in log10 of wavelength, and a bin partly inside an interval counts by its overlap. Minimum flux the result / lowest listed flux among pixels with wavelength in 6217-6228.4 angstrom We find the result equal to 174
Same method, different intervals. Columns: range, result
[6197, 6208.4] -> 172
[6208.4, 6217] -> 182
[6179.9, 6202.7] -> 171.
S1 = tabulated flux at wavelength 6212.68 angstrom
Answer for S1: 182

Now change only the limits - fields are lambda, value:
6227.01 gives 204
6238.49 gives 186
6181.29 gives 184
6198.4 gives 196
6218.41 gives 193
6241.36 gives 170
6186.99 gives 171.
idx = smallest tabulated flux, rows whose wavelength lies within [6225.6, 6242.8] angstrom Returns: 170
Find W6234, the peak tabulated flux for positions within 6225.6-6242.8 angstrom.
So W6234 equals 204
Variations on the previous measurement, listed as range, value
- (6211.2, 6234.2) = 210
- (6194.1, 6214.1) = 196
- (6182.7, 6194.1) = 201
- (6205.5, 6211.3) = 190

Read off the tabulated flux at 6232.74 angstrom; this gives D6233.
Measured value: 179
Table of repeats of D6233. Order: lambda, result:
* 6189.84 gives 172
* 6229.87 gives 197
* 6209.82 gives 190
